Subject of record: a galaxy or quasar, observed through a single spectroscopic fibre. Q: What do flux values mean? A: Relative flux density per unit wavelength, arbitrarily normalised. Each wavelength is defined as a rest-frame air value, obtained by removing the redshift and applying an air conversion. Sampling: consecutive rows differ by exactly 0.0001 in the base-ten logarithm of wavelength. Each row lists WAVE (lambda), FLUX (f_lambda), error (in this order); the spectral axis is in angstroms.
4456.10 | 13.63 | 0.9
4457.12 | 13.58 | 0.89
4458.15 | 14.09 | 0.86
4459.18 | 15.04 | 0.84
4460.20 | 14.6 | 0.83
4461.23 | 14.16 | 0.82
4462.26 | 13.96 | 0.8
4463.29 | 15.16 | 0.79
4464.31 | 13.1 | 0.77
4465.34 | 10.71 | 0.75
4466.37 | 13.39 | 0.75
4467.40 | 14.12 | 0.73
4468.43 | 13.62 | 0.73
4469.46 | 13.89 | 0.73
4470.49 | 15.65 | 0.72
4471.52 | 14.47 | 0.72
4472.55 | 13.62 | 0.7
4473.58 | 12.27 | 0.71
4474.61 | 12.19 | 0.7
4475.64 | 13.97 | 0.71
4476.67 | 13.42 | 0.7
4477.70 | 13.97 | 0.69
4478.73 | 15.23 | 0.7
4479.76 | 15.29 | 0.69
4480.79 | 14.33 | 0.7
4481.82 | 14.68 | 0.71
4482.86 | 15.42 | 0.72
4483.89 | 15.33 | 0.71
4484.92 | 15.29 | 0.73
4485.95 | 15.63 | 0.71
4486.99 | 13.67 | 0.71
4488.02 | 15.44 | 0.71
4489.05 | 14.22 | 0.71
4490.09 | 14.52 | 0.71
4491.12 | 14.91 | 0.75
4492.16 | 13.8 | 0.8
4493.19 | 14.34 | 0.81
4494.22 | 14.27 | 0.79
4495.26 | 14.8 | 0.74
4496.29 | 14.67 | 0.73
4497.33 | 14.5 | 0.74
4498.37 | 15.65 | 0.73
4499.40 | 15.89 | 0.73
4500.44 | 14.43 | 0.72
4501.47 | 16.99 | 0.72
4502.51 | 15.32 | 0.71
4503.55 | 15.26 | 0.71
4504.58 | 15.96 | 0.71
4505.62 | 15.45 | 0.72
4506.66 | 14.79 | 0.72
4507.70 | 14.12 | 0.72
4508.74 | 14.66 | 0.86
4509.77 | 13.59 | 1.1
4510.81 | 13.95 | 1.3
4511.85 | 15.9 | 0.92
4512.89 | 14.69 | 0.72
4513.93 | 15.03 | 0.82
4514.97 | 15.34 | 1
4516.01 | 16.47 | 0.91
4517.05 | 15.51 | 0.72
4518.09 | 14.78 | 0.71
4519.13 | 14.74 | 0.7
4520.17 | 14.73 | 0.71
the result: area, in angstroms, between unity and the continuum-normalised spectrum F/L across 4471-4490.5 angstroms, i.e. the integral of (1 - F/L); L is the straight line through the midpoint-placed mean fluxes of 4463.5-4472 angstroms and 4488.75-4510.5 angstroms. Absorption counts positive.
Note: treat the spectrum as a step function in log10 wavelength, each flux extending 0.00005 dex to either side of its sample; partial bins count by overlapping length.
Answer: -0.3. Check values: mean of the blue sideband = 13.7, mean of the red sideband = 14.9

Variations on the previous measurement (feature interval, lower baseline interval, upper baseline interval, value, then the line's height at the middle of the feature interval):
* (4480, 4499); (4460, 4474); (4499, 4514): -0.35 angstroms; 14.5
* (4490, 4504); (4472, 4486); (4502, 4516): -0.24 angstroms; 14.7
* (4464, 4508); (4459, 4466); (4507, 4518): -0.55 angstroms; 14.3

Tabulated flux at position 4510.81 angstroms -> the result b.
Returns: 13.95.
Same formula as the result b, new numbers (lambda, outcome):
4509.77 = 13.59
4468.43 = 13.62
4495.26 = 14.8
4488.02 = 15.44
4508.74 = 14.66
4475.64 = 13.97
